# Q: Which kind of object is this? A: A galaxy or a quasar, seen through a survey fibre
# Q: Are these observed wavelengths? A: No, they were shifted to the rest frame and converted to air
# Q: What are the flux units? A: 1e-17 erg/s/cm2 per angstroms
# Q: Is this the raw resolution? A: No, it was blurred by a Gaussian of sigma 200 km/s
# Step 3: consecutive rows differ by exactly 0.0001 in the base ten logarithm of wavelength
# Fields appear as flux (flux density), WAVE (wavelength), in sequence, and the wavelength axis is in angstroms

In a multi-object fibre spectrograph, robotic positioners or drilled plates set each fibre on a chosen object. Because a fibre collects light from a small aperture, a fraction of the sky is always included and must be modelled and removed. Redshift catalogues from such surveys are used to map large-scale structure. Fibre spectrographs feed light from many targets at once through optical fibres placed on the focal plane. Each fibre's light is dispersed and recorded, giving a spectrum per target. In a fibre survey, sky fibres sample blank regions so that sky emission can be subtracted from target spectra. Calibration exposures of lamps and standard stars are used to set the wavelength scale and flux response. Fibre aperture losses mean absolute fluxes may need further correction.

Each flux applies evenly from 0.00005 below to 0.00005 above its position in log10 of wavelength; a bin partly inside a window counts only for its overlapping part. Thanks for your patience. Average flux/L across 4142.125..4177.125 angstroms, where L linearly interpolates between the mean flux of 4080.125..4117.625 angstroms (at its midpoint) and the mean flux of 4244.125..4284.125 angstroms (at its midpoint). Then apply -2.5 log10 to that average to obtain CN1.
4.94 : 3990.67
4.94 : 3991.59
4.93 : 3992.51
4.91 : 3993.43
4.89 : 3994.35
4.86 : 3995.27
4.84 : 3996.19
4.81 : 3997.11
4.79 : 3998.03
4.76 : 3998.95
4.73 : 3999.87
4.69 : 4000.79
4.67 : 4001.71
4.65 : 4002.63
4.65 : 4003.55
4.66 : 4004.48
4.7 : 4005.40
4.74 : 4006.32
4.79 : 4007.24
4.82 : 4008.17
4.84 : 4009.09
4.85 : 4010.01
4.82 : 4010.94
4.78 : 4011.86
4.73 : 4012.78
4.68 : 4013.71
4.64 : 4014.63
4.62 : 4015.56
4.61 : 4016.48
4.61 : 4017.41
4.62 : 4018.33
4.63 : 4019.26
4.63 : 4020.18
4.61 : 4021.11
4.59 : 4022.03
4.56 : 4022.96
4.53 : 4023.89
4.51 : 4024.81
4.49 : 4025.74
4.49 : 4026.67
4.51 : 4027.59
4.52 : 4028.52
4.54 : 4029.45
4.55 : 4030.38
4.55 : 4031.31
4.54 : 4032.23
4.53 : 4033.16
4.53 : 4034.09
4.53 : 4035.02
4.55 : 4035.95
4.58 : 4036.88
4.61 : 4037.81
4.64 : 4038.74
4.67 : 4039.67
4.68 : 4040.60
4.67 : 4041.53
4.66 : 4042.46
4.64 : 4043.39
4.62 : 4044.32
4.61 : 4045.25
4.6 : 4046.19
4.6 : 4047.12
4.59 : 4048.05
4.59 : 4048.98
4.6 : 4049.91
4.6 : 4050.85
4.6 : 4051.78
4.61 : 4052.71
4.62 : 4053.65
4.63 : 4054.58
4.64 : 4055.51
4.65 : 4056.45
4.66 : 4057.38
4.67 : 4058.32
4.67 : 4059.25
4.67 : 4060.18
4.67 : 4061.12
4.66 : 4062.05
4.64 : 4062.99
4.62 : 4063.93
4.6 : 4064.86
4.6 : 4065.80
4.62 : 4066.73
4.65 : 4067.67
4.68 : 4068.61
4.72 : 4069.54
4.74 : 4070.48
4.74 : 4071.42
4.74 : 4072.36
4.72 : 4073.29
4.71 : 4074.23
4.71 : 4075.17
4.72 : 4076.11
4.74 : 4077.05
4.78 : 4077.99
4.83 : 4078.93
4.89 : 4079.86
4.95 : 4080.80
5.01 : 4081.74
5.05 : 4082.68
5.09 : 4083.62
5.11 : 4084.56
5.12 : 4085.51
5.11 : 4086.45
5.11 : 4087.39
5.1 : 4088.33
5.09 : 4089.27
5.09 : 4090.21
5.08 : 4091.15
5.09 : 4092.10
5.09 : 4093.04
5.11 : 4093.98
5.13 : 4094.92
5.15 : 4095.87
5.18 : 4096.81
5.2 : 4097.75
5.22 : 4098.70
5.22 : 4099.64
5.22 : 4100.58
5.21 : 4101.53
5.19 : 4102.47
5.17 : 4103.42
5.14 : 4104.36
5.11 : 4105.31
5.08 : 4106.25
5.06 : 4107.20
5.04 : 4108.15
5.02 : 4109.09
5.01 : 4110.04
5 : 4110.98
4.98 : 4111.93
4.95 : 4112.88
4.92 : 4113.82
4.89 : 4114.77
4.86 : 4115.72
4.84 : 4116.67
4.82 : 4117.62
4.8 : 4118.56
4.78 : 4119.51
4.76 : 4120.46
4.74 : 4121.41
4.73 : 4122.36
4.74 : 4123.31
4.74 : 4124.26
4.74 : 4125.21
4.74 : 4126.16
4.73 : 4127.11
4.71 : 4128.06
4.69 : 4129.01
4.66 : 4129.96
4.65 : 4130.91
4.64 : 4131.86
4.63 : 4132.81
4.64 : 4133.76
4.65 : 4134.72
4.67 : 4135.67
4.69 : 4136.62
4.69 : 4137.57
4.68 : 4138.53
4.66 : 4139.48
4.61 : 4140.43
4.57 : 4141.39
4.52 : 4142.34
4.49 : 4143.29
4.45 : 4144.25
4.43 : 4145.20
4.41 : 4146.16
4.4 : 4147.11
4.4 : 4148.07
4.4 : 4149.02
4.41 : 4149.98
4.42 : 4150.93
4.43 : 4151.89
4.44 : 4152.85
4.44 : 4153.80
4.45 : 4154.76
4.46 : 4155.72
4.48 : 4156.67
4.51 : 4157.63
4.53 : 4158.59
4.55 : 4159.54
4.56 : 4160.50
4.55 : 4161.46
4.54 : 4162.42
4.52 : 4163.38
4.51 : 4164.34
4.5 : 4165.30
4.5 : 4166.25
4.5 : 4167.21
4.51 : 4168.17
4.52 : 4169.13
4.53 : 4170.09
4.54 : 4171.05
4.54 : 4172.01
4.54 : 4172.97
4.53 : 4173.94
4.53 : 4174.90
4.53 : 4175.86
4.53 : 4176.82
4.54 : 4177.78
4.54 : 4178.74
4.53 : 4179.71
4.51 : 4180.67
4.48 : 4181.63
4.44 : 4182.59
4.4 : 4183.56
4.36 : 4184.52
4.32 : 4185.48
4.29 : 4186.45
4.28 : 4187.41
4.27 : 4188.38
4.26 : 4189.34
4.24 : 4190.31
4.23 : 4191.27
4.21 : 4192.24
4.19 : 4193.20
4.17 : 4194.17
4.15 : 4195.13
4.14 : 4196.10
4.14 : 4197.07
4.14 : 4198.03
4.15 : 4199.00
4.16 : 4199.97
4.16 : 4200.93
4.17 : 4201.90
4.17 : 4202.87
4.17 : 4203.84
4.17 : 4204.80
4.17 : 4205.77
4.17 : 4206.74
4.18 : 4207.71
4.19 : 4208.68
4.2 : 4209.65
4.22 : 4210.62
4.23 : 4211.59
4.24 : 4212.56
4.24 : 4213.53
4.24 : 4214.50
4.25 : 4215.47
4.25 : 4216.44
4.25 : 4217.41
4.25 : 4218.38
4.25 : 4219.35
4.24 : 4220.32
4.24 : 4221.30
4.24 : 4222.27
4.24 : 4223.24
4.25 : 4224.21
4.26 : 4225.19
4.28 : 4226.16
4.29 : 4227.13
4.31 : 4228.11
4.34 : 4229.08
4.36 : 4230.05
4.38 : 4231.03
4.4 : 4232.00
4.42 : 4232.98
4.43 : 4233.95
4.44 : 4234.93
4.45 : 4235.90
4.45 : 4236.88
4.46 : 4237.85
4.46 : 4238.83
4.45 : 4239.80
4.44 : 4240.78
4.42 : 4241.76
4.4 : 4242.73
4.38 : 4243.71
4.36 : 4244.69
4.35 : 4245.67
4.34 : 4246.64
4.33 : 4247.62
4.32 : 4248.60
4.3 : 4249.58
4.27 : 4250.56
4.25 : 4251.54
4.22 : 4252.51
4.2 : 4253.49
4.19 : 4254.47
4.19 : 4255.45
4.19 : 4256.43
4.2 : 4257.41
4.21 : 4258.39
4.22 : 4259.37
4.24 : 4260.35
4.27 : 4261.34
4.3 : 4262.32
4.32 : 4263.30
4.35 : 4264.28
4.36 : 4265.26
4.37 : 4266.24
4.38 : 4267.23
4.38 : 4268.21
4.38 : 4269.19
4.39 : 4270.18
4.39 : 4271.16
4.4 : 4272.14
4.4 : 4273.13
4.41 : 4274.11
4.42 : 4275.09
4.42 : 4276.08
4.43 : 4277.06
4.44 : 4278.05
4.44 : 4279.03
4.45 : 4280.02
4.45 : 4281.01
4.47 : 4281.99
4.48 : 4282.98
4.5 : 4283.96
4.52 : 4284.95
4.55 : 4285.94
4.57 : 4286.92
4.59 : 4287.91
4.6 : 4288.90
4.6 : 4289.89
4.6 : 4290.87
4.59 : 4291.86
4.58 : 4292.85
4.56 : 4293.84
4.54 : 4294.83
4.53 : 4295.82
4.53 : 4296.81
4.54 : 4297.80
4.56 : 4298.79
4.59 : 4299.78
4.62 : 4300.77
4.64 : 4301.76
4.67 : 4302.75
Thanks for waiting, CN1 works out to 0.07 mag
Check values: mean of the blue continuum 5.07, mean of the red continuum 4.34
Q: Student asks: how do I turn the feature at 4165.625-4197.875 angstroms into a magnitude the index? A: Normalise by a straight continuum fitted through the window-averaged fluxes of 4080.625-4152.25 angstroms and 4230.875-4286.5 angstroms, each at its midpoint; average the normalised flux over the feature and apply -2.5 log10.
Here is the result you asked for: 0.06 mag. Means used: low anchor 4.85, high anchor 4.37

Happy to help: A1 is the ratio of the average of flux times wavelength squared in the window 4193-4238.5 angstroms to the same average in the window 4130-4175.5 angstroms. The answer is 0.97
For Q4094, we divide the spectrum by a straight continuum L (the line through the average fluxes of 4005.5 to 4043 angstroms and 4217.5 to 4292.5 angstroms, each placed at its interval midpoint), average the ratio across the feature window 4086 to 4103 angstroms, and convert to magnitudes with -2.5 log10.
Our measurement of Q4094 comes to -0.13 mag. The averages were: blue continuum 4.63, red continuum 4.37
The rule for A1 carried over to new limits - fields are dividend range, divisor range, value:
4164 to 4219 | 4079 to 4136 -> 0.91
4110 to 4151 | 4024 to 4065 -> 1.06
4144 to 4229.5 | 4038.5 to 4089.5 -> 0.97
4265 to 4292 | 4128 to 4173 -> 1.05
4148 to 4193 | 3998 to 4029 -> 1.03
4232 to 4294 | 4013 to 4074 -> 1.06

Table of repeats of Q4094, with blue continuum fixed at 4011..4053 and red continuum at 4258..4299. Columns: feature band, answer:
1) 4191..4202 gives 0.08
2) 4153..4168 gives 0.00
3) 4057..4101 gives -0.07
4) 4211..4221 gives 0.06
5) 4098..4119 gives -0.11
